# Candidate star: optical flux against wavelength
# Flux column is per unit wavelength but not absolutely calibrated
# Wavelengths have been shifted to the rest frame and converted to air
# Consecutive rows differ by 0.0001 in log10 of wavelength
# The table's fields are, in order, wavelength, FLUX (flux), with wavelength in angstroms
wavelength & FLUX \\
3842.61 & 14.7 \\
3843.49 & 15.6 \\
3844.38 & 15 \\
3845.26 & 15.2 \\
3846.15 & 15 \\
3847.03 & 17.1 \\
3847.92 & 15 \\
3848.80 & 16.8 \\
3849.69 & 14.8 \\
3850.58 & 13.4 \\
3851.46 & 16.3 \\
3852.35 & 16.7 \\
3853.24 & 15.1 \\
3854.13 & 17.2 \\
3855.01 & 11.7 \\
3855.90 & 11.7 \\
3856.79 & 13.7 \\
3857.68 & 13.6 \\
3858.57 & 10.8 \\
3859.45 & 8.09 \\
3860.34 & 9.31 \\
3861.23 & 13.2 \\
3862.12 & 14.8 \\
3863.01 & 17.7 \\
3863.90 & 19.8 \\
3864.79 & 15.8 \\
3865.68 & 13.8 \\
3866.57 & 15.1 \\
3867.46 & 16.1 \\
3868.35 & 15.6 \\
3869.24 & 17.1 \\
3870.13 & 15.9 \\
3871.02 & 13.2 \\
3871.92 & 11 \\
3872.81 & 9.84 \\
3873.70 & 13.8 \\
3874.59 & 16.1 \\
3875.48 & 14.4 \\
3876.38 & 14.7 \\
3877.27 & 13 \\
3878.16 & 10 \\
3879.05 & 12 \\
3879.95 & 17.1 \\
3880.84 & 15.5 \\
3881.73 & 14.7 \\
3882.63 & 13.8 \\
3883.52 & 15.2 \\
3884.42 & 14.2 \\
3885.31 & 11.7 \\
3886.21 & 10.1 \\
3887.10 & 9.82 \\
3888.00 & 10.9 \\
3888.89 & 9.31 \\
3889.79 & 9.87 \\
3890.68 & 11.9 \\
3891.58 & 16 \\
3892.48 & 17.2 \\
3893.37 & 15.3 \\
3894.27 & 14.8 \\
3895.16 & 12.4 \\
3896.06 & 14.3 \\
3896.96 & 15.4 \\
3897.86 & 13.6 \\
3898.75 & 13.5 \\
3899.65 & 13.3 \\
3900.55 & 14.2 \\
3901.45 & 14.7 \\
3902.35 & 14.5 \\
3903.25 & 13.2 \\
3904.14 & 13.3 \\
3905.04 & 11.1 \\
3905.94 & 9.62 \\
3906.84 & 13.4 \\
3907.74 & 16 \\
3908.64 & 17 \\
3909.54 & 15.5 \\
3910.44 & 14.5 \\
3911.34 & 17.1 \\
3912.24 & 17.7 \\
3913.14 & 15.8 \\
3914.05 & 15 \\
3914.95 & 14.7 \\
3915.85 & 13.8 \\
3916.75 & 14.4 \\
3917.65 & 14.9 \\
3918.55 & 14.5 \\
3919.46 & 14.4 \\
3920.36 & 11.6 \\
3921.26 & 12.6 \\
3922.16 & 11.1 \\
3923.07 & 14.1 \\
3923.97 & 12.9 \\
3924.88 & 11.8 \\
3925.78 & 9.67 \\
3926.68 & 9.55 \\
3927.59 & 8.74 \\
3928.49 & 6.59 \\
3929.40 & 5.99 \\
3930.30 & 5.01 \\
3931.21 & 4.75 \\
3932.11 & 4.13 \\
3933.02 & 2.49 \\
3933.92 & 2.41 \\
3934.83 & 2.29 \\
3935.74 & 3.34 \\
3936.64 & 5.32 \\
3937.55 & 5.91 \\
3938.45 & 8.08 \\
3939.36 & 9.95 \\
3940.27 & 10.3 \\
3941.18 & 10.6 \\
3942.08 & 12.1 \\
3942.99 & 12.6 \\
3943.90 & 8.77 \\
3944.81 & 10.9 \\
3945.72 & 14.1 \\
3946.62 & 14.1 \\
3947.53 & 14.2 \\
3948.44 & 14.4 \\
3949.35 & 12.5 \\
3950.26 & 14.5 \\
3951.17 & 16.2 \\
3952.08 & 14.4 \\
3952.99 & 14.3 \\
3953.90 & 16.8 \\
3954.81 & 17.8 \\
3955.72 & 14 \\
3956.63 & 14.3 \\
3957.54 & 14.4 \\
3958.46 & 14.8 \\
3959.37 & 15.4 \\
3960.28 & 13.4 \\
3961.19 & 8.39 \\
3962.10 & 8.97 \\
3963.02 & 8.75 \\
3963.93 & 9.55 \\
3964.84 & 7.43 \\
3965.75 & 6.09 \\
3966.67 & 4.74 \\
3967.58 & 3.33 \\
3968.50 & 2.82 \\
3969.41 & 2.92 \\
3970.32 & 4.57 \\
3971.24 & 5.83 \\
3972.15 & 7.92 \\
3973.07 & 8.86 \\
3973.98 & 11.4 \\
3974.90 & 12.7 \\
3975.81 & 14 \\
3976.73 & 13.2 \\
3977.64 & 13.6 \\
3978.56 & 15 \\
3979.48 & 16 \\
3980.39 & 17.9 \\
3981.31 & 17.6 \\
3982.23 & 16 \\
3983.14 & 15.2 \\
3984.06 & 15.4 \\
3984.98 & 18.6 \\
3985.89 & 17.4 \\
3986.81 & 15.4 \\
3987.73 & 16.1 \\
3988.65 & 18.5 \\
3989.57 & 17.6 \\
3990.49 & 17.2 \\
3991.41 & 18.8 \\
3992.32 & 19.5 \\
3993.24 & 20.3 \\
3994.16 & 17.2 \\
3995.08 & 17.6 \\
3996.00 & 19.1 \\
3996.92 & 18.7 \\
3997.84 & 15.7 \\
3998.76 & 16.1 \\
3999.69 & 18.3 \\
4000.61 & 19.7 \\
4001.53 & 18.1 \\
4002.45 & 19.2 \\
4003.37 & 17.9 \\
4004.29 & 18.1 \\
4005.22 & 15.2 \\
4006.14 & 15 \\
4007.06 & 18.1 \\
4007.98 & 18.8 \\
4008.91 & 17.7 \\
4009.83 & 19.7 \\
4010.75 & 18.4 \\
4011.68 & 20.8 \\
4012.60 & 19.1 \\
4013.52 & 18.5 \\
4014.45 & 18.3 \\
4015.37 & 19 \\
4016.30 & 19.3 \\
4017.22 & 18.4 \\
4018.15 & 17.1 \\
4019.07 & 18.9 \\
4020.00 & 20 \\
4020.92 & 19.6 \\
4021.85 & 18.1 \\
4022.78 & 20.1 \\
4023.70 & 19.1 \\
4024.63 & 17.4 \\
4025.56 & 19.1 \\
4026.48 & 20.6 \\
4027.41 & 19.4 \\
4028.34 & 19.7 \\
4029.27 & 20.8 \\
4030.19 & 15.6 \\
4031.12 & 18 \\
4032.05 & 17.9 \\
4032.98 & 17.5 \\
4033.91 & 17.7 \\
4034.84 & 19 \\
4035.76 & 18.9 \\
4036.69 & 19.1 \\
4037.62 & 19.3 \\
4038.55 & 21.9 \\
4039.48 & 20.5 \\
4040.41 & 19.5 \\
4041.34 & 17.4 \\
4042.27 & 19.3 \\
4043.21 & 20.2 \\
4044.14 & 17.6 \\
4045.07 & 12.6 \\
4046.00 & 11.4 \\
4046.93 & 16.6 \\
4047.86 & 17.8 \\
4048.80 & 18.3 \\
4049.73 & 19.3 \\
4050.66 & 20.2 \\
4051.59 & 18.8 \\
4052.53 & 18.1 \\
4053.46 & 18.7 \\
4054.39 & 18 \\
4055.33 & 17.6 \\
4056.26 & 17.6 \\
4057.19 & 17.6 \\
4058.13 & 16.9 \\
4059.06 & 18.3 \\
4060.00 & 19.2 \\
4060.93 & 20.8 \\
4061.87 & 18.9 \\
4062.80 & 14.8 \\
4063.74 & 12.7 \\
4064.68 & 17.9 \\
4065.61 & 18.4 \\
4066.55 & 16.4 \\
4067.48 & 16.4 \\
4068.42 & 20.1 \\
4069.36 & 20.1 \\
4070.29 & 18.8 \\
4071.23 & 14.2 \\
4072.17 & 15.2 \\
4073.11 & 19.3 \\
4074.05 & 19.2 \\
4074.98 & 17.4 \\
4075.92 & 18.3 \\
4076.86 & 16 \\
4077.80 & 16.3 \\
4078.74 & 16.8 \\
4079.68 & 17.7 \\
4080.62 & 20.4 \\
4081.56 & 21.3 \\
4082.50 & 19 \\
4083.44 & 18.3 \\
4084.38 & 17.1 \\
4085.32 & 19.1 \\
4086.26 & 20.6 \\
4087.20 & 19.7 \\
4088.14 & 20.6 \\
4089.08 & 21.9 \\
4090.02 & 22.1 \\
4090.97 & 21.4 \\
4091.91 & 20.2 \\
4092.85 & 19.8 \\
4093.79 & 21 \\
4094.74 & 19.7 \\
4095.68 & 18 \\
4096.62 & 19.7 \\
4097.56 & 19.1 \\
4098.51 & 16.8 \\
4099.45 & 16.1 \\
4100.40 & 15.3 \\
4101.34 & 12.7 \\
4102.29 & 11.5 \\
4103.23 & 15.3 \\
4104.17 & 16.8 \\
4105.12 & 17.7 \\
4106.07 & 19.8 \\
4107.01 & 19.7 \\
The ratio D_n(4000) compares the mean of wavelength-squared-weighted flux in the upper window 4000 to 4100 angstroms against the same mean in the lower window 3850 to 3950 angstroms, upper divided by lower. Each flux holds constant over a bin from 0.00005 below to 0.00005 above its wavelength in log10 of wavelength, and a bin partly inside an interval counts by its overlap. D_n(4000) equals 1.59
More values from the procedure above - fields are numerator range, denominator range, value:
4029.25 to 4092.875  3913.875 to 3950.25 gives 1.93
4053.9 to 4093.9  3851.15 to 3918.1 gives 1.45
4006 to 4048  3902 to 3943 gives 1.79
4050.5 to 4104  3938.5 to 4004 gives 1.40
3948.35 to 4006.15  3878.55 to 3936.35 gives 1.20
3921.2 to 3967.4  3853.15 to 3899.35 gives 0.78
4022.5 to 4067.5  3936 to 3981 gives 1.70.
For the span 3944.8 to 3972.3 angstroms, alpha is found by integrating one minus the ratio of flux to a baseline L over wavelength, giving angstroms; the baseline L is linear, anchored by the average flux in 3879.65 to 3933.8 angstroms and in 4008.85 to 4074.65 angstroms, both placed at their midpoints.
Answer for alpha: 6.8 angstroms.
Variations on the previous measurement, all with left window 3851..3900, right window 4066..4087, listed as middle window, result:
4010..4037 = -2.9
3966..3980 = 6.0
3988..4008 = -1.8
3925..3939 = 8.6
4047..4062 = -0.7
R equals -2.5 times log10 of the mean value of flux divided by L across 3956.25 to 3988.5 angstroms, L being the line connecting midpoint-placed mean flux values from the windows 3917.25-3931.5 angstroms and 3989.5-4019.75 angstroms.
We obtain 0.29 mag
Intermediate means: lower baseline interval 10.6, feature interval 11.7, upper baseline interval 18.2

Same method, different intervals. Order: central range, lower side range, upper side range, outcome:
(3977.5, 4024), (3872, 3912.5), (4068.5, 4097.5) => -0.08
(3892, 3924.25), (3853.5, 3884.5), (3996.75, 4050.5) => 0.06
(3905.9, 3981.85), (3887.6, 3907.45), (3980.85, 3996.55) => 0.34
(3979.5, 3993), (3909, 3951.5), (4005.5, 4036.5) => -0.10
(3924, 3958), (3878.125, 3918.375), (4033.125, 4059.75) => 0.43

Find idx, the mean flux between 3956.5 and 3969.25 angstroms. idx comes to 9.17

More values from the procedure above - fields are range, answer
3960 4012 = 14.4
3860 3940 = 12.5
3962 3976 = 7.33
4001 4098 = 18.5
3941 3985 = 12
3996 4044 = 18.6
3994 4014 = 18.1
